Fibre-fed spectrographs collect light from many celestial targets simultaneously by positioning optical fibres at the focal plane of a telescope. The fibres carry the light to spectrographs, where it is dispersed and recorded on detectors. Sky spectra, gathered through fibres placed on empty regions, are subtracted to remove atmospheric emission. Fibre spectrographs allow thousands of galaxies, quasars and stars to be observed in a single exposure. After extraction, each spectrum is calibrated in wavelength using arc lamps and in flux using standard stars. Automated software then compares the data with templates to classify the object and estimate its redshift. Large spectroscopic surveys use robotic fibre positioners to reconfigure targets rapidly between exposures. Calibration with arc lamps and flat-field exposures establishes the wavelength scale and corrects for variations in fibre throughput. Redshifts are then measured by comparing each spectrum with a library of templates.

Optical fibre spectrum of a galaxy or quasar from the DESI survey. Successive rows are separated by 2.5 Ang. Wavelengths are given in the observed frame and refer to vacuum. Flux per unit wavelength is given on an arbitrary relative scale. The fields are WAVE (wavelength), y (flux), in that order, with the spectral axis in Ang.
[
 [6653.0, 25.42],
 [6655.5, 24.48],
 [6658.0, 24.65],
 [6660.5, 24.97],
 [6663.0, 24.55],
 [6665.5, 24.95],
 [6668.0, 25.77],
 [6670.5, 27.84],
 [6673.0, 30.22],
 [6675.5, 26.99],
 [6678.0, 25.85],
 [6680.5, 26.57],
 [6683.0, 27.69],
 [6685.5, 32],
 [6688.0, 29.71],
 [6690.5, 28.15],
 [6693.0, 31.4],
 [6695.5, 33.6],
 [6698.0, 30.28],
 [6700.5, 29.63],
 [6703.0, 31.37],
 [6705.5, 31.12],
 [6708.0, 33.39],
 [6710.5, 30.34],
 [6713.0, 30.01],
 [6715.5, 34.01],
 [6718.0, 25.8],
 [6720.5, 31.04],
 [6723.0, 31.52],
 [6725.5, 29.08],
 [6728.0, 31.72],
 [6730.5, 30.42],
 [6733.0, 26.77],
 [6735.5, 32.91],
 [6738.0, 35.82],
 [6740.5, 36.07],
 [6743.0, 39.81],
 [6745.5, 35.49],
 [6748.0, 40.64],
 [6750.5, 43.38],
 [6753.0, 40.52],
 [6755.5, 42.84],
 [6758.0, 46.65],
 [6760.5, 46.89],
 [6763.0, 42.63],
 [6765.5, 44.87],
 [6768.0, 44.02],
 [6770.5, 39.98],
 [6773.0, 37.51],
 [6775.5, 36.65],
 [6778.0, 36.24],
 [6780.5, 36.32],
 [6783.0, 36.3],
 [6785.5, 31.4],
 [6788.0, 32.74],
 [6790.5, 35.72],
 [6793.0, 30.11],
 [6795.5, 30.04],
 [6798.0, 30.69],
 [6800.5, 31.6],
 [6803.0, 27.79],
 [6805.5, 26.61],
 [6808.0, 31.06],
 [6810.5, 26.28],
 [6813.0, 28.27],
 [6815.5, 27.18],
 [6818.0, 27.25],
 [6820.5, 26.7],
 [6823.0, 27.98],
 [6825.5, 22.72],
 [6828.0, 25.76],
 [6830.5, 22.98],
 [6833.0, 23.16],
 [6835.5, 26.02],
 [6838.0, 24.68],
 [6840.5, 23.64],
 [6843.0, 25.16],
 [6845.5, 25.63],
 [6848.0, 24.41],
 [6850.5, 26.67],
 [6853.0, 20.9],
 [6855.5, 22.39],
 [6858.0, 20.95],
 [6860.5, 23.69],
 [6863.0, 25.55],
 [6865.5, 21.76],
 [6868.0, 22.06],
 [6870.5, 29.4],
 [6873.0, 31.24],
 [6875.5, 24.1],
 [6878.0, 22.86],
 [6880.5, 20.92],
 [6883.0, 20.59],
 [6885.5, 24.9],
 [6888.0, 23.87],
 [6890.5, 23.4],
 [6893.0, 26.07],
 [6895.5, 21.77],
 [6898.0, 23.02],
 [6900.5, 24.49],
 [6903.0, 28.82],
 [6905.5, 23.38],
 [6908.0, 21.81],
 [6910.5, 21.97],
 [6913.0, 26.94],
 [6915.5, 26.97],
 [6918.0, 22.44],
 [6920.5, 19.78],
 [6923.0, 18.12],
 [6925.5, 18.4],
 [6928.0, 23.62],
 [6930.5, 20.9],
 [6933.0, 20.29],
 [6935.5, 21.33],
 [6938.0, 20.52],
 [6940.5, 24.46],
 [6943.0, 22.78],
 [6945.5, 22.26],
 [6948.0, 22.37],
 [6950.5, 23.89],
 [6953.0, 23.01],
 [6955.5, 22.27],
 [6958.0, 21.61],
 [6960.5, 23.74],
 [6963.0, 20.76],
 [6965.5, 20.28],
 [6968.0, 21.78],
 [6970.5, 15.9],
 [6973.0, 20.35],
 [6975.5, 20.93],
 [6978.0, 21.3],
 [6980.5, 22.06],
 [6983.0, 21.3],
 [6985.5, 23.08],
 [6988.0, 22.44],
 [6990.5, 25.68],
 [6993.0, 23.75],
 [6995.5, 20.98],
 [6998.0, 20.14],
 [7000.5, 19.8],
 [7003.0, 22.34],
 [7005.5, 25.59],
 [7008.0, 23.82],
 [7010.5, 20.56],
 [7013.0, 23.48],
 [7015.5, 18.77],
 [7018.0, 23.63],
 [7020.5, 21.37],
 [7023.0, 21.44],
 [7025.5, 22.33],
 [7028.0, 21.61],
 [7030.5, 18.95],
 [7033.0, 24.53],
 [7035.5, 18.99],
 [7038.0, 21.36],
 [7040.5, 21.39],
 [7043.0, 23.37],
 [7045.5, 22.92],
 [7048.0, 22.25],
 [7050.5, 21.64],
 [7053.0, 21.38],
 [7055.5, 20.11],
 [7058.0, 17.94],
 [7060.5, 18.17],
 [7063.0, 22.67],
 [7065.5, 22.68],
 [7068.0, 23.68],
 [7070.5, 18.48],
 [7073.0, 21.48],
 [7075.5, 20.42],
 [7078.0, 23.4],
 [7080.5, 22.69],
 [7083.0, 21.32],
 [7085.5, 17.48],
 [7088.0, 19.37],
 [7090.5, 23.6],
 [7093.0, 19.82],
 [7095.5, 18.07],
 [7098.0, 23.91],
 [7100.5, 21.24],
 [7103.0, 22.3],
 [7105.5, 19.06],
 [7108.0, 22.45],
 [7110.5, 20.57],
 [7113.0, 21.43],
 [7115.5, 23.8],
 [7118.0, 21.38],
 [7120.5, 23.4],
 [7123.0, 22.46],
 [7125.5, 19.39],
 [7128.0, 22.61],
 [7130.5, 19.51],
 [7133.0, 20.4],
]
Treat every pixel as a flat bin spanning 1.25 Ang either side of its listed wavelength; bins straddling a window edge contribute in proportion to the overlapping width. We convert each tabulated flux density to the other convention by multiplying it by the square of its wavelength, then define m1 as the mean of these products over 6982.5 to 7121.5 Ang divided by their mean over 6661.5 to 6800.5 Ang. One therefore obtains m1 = 0.7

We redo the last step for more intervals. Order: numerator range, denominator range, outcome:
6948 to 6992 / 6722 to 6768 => 0.61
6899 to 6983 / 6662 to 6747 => 0.78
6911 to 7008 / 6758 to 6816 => 0.67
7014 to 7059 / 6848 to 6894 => 0.93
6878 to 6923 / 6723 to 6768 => 0.64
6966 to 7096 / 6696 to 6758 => 0.69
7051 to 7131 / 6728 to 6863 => 0.73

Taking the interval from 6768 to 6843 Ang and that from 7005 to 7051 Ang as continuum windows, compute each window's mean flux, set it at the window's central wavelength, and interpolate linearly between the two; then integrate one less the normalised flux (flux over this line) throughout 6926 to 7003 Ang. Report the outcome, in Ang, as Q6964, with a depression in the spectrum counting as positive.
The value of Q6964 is 7.8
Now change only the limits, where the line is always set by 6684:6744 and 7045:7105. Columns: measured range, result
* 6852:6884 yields 4.0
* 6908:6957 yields 5.7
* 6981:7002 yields 1.2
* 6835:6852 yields 1.6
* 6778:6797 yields -2.6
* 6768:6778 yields -3.0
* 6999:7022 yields 0.8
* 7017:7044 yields 0.8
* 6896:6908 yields 0.8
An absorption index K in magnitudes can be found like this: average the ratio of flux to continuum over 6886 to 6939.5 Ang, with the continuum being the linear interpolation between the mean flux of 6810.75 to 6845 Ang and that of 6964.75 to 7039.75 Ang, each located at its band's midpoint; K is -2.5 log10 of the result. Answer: 0.04 mag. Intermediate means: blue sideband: 25.5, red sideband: 21.6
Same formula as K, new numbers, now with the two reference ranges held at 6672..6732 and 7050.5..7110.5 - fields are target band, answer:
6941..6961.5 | 0.06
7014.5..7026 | 0.04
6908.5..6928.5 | 0.12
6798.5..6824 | -0.03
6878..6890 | 0.14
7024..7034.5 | 0.02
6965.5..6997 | 0.09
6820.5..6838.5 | 0.09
